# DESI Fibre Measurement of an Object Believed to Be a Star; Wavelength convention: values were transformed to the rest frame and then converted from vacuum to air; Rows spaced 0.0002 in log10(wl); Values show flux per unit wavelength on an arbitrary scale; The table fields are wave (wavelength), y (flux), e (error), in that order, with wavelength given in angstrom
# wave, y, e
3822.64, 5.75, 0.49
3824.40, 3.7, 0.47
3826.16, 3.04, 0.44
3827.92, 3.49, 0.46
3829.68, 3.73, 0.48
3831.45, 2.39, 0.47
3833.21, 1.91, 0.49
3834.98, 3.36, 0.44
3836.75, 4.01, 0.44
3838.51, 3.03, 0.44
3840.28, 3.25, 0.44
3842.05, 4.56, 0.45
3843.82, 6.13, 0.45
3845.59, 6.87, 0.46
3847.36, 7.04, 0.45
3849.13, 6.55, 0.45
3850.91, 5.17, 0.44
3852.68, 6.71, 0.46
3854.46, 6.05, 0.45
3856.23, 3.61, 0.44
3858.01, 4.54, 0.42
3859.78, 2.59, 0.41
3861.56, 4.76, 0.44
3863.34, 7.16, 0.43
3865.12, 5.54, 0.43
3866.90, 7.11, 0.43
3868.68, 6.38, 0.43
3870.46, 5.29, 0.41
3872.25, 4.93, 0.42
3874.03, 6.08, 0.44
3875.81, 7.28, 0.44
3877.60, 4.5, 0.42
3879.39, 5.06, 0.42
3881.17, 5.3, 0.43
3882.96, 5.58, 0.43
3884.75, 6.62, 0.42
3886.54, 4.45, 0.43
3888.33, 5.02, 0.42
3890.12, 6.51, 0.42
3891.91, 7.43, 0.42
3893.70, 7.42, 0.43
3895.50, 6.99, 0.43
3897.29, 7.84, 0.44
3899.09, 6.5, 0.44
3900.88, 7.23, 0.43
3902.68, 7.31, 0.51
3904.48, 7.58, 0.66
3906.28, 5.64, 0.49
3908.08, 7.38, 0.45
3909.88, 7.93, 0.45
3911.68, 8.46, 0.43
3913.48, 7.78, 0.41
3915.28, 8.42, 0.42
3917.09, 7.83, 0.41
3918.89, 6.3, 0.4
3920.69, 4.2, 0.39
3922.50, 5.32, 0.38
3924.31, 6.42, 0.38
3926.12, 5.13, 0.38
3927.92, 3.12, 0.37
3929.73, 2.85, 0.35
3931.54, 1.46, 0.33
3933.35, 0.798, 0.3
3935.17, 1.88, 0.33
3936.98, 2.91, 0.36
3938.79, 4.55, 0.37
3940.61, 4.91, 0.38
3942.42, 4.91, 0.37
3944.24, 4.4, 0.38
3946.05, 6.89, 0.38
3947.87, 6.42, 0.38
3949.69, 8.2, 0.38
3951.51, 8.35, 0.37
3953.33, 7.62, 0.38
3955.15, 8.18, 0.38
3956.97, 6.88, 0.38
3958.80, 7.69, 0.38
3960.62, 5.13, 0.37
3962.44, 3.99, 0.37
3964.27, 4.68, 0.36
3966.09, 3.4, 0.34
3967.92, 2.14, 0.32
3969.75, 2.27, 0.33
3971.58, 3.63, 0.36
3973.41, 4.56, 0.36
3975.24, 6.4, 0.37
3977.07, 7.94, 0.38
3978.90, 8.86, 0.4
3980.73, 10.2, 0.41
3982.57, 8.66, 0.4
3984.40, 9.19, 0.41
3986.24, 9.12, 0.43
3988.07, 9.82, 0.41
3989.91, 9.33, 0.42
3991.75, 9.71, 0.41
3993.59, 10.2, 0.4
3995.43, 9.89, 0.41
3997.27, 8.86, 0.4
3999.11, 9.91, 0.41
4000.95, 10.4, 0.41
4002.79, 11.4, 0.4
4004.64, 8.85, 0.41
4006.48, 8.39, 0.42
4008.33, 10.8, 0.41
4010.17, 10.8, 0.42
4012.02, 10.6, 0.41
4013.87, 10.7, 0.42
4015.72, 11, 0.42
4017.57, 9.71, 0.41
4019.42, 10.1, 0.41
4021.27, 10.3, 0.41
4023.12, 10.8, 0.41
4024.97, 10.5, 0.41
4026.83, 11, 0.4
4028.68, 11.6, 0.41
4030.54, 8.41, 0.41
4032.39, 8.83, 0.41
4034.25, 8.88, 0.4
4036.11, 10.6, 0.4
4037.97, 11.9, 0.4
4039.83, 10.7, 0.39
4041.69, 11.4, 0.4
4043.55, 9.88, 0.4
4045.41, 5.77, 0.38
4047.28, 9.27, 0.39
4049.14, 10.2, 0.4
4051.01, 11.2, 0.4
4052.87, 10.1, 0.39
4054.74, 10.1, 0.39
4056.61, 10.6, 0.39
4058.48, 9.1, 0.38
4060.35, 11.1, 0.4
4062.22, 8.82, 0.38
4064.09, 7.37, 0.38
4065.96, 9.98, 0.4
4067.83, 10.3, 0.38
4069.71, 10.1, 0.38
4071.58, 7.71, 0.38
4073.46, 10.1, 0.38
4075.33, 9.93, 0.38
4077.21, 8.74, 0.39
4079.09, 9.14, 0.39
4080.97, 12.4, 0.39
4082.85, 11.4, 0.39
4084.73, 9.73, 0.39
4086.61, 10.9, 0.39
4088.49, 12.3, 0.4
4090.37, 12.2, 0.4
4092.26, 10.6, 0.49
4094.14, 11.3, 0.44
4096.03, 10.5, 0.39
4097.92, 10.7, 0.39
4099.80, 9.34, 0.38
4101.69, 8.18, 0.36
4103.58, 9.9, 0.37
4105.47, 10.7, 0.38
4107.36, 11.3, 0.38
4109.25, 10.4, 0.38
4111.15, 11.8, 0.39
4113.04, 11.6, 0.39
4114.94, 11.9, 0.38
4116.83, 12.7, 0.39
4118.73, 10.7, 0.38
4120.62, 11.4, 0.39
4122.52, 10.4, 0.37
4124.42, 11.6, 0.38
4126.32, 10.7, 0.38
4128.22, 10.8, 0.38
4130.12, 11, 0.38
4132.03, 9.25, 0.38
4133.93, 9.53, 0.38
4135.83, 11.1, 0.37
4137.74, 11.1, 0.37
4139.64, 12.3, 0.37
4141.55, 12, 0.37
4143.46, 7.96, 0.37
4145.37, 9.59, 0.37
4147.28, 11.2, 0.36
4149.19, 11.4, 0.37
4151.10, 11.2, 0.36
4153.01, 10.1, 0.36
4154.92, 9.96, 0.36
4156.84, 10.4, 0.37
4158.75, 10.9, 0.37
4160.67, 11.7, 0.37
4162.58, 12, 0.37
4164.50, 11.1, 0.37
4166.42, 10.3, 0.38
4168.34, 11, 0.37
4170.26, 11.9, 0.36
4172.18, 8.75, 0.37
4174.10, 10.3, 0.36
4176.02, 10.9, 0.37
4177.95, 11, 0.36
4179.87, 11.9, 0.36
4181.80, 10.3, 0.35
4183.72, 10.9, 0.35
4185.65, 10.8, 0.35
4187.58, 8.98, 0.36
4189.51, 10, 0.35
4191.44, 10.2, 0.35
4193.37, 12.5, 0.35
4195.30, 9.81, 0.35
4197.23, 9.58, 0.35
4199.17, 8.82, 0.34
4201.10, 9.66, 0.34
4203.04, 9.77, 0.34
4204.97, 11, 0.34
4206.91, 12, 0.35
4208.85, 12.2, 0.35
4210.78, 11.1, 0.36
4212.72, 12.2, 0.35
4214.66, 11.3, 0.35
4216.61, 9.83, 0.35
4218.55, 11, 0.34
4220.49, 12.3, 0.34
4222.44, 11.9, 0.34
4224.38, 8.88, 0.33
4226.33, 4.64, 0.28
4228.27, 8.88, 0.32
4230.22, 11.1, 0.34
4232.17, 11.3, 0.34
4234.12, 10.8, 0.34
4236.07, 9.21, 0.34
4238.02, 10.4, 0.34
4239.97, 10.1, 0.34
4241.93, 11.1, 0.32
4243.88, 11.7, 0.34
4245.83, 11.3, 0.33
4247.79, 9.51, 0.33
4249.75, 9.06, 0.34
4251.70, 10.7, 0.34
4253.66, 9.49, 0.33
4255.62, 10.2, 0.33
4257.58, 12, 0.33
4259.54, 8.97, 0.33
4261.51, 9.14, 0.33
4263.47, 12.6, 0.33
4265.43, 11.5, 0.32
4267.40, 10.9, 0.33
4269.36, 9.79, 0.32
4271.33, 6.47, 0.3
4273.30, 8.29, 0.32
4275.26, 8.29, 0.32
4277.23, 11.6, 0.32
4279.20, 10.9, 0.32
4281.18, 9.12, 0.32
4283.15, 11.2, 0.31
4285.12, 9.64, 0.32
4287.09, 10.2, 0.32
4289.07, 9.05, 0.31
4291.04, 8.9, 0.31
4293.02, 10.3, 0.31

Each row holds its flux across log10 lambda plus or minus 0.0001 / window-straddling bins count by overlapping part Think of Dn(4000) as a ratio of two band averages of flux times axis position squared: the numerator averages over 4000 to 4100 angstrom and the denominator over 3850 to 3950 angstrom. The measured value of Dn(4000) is 1.93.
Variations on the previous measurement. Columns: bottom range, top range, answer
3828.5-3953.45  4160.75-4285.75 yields 2.21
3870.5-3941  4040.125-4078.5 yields 1.82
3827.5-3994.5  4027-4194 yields 1.97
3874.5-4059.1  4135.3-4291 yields 1.54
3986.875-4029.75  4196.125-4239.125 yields 1.12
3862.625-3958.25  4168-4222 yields 2.07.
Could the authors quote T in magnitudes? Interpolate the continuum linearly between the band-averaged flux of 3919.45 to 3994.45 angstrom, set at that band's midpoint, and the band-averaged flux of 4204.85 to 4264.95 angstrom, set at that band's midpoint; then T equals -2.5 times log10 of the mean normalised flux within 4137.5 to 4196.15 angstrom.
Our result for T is -0.145 mag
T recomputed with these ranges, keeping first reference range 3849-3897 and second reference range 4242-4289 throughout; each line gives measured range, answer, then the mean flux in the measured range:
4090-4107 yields -0.246 mag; 10.3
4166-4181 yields -0.184 mag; 10.8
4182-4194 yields -0.137 mag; 10.5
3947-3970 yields 0.140 mag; 5.86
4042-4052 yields -0.220 mag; 9.41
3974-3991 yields -0.249 mag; 8.76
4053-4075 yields -0.216 mag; 9.6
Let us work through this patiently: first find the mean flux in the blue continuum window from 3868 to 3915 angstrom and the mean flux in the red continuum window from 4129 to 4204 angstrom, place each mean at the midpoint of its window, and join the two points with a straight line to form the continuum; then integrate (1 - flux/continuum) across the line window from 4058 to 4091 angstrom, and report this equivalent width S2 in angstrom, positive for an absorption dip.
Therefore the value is -3.11 angstrom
